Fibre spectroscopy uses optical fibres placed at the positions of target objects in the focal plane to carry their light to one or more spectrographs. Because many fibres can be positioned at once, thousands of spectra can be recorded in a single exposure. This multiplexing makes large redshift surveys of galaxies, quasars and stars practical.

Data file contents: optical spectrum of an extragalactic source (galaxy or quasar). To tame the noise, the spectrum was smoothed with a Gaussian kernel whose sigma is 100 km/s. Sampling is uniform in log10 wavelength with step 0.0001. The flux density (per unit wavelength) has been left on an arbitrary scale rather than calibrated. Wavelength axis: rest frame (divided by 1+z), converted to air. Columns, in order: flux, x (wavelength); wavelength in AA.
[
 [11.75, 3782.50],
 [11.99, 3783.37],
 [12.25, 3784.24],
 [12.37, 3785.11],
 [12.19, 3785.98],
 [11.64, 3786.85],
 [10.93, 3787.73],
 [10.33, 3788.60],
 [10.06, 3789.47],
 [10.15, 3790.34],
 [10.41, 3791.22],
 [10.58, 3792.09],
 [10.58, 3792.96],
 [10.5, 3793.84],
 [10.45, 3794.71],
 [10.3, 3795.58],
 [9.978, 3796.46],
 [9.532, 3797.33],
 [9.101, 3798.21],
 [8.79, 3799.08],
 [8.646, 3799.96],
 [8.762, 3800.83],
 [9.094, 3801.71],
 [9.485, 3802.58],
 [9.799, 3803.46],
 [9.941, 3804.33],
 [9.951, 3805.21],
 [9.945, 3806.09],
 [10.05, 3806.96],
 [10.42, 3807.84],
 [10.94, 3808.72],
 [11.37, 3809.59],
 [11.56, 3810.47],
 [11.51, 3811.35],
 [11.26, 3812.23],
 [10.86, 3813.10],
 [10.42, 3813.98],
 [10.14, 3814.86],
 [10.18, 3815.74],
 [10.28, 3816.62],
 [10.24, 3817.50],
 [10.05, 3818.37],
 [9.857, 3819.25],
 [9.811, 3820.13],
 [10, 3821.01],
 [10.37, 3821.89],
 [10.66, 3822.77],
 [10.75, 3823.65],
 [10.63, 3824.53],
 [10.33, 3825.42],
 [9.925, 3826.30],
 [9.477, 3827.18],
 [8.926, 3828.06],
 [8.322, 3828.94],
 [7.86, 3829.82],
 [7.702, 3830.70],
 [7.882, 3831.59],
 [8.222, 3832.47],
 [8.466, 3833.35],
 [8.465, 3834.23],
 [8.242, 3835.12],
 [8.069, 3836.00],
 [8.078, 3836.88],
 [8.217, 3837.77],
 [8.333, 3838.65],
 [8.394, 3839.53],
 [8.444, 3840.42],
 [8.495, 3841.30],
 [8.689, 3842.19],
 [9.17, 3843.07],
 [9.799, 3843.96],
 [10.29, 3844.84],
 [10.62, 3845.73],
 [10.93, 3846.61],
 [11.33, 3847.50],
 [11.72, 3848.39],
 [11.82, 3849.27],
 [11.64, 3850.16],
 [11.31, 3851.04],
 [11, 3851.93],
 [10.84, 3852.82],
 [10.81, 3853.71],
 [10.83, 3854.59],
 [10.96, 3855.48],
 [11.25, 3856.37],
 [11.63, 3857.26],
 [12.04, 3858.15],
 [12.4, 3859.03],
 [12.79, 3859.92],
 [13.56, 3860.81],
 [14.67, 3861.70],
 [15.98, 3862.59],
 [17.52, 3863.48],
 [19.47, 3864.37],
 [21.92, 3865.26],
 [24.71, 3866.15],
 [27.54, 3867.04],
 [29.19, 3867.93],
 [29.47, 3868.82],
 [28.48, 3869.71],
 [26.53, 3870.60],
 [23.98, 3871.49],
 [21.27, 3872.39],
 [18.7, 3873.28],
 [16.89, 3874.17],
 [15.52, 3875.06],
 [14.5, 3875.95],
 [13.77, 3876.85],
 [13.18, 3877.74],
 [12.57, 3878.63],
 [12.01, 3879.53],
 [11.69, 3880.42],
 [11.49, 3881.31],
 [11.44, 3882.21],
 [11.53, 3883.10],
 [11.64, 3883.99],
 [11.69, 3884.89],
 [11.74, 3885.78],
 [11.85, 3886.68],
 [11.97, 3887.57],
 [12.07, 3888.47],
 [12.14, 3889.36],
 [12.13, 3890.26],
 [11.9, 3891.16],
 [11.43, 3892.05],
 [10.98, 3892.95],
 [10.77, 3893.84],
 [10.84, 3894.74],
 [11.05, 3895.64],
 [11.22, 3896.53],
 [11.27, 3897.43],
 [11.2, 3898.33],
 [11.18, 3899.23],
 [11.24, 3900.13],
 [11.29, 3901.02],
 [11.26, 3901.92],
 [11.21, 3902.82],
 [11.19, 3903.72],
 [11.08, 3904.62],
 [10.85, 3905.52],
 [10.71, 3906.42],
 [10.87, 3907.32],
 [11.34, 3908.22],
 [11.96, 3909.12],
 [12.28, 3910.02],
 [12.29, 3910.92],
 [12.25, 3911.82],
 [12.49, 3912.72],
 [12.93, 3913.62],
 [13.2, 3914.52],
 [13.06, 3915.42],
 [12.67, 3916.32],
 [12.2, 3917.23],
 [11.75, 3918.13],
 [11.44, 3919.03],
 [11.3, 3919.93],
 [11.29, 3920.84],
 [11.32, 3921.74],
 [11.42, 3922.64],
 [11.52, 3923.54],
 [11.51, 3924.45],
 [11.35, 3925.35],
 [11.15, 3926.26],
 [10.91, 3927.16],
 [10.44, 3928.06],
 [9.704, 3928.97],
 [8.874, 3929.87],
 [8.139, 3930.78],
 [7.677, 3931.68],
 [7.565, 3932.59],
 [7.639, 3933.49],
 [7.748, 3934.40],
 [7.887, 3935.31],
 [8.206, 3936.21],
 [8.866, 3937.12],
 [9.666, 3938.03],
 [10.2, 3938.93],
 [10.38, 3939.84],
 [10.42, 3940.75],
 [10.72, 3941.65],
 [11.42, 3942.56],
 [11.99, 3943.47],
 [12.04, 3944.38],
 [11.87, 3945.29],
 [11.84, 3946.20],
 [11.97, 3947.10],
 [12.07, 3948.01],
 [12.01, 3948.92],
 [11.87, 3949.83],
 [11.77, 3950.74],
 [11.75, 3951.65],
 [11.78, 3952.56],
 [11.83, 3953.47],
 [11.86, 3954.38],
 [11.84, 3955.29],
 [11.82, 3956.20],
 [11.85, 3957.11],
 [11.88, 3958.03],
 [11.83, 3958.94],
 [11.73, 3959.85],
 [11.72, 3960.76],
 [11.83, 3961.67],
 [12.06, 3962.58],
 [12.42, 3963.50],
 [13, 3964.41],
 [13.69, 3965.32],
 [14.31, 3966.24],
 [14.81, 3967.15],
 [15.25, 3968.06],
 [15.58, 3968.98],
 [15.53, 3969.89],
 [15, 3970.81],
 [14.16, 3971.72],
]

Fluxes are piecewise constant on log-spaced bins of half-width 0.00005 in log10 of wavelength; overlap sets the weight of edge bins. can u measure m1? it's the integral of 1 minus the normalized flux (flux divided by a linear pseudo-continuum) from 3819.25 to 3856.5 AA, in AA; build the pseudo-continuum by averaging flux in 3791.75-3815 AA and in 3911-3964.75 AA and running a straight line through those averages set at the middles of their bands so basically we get 2.6 AA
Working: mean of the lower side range 10.1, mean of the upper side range 11.1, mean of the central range 9.68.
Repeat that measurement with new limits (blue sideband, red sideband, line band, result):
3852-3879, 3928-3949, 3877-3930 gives 7.01 AA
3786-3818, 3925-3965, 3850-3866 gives -4.78 AA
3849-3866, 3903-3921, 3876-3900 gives 1.57 AA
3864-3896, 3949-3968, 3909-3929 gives 3.40 AA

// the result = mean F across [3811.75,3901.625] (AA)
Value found 12.4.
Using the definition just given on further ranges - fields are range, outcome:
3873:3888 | 13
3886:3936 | 11.1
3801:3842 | 9.58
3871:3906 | 12.7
